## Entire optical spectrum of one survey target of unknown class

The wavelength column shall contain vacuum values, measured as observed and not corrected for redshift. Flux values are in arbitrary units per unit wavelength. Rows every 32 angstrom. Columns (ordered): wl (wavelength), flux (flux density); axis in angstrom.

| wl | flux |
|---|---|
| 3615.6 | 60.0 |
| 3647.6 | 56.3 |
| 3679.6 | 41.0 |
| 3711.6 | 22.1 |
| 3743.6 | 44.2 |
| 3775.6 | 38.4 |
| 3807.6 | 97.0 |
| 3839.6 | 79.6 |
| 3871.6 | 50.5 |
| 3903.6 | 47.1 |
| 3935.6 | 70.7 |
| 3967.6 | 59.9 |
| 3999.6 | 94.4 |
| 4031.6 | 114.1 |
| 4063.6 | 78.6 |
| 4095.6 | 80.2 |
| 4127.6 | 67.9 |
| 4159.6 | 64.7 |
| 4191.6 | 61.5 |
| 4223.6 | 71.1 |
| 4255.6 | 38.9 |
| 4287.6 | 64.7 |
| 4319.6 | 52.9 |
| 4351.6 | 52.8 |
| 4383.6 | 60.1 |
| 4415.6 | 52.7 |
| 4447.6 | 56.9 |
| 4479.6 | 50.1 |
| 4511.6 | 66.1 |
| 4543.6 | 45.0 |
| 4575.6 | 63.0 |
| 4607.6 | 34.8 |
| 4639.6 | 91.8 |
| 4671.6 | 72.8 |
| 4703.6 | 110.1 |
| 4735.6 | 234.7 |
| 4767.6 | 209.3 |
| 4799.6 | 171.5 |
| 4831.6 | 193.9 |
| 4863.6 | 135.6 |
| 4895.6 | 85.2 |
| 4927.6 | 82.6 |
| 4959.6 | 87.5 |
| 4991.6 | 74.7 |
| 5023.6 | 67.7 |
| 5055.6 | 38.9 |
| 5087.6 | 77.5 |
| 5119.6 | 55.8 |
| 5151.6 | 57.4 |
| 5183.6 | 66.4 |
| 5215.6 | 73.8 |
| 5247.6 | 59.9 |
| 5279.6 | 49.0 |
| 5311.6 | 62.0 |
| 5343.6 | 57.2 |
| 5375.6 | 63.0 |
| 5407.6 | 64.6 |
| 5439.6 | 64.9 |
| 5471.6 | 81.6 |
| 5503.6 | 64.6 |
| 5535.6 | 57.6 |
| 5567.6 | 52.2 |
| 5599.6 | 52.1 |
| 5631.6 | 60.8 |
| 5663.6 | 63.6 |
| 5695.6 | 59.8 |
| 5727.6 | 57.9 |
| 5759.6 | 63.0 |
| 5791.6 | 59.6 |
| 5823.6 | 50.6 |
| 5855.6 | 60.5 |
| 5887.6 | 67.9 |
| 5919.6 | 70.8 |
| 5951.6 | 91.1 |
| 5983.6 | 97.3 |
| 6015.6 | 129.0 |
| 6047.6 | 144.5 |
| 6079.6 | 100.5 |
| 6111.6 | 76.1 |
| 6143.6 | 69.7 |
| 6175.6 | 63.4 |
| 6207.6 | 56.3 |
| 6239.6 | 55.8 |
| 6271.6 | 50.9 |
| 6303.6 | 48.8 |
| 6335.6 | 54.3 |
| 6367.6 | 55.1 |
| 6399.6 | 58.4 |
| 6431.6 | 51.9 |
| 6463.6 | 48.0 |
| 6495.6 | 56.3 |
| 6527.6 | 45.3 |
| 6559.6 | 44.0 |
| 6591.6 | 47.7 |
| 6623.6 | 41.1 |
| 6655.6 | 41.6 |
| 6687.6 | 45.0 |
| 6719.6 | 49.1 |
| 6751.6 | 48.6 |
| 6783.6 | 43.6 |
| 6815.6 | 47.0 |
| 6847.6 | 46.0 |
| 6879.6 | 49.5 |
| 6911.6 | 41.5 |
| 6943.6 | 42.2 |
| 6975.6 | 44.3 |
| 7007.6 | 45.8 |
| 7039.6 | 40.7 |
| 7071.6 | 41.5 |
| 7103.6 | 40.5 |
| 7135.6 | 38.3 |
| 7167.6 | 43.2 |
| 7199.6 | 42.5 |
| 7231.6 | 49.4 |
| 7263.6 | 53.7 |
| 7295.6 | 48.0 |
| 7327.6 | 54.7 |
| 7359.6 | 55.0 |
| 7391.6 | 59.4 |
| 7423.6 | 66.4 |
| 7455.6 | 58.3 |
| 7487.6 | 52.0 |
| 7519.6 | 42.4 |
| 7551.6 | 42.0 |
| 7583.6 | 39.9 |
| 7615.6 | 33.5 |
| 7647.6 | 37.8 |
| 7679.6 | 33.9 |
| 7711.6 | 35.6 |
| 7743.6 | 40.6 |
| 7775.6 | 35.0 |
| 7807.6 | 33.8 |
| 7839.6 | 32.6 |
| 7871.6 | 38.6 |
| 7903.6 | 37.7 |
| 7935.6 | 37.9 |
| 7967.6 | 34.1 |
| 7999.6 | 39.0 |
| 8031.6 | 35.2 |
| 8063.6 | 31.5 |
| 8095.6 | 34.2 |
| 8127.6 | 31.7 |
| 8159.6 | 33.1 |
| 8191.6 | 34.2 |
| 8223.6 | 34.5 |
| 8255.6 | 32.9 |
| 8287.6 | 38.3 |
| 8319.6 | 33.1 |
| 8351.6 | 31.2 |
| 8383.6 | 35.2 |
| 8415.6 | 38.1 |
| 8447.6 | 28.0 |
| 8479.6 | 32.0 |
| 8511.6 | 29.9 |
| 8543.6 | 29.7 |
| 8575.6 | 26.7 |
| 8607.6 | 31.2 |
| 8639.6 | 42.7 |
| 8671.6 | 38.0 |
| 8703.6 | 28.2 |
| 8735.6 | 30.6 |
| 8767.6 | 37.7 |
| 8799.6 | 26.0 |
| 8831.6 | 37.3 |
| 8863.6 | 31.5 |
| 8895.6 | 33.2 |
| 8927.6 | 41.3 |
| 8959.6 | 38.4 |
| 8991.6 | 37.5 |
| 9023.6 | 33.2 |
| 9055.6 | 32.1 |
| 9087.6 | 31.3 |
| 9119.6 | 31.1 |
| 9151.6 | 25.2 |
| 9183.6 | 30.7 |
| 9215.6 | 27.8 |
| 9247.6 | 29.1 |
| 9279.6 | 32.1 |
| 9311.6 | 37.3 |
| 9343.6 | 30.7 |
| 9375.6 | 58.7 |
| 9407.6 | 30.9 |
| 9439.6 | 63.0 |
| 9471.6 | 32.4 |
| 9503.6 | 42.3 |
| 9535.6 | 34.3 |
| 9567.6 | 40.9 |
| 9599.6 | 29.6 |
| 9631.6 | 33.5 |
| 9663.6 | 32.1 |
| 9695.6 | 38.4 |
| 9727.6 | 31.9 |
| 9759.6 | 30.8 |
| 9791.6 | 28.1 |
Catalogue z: 2.90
